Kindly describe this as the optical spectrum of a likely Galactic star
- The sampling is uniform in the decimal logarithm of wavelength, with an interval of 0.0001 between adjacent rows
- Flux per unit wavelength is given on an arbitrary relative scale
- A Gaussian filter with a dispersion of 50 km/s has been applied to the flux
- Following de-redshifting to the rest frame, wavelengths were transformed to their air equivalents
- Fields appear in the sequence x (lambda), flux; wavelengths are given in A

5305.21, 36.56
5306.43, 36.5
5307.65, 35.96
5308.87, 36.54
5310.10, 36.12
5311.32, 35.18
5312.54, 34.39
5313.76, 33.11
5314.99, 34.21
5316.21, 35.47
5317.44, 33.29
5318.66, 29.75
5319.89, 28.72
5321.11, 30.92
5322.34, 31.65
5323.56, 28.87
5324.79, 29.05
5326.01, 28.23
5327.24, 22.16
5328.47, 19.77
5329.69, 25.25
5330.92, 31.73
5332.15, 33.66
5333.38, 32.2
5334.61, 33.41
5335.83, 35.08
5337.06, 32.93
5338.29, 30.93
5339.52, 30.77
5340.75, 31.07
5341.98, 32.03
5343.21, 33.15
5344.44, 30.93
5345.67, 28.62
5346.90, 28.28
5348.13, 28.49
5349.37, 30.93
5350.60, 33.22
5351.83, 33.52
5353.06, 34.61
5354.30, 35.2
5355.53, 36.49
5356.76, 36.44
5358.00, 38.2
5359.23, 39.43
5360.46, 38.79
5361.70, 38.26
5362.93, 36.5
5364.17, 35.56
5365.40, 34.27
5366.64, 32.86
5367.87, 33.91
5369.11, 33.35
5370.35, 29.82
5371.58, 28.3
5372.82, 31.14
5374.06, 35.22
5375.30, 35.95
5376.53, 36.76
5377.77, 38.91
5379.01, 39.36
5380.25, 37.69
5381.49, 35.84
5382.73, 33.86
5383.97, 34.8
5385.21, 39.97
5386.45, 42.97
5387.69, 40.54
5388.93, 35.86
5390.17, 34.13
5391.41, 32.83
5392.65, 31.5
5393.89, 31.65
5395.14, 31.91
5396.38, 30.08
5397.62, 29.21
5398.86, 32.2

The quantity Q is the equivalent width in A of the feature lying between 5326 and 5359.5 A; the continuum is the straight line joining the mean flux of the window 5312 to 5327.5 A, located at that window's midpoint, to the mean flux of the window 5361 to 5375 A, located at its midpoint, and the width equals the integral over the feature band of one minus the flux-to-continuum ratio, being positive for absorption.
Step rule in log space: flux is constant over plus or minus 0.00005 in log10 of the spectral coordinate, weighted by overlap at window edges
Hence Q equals 0.6 A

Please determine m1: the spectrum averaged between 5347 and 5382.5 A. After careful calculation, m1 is 34.9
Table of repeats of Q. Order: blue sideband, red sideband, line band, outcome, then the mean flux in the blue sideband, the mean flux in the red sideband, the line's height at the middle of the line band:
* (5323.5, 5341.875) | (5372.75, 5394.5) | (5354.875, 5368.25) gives -1.2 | 29.8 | 36.2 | 33.4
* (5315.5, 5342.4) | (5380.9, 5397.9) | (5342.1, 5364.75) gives -1.4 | 30.3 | 34.8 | 32.1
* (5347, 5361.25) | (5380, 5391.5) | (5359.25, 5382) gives 0.4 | 34.8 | 37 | 36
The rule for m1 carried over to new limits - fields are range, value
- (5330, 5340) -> 32.4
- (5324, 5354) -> 30.5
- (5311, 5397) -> 33.2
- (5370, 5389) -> 36.2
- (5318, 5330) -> 27.5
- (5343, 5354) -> 31.3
